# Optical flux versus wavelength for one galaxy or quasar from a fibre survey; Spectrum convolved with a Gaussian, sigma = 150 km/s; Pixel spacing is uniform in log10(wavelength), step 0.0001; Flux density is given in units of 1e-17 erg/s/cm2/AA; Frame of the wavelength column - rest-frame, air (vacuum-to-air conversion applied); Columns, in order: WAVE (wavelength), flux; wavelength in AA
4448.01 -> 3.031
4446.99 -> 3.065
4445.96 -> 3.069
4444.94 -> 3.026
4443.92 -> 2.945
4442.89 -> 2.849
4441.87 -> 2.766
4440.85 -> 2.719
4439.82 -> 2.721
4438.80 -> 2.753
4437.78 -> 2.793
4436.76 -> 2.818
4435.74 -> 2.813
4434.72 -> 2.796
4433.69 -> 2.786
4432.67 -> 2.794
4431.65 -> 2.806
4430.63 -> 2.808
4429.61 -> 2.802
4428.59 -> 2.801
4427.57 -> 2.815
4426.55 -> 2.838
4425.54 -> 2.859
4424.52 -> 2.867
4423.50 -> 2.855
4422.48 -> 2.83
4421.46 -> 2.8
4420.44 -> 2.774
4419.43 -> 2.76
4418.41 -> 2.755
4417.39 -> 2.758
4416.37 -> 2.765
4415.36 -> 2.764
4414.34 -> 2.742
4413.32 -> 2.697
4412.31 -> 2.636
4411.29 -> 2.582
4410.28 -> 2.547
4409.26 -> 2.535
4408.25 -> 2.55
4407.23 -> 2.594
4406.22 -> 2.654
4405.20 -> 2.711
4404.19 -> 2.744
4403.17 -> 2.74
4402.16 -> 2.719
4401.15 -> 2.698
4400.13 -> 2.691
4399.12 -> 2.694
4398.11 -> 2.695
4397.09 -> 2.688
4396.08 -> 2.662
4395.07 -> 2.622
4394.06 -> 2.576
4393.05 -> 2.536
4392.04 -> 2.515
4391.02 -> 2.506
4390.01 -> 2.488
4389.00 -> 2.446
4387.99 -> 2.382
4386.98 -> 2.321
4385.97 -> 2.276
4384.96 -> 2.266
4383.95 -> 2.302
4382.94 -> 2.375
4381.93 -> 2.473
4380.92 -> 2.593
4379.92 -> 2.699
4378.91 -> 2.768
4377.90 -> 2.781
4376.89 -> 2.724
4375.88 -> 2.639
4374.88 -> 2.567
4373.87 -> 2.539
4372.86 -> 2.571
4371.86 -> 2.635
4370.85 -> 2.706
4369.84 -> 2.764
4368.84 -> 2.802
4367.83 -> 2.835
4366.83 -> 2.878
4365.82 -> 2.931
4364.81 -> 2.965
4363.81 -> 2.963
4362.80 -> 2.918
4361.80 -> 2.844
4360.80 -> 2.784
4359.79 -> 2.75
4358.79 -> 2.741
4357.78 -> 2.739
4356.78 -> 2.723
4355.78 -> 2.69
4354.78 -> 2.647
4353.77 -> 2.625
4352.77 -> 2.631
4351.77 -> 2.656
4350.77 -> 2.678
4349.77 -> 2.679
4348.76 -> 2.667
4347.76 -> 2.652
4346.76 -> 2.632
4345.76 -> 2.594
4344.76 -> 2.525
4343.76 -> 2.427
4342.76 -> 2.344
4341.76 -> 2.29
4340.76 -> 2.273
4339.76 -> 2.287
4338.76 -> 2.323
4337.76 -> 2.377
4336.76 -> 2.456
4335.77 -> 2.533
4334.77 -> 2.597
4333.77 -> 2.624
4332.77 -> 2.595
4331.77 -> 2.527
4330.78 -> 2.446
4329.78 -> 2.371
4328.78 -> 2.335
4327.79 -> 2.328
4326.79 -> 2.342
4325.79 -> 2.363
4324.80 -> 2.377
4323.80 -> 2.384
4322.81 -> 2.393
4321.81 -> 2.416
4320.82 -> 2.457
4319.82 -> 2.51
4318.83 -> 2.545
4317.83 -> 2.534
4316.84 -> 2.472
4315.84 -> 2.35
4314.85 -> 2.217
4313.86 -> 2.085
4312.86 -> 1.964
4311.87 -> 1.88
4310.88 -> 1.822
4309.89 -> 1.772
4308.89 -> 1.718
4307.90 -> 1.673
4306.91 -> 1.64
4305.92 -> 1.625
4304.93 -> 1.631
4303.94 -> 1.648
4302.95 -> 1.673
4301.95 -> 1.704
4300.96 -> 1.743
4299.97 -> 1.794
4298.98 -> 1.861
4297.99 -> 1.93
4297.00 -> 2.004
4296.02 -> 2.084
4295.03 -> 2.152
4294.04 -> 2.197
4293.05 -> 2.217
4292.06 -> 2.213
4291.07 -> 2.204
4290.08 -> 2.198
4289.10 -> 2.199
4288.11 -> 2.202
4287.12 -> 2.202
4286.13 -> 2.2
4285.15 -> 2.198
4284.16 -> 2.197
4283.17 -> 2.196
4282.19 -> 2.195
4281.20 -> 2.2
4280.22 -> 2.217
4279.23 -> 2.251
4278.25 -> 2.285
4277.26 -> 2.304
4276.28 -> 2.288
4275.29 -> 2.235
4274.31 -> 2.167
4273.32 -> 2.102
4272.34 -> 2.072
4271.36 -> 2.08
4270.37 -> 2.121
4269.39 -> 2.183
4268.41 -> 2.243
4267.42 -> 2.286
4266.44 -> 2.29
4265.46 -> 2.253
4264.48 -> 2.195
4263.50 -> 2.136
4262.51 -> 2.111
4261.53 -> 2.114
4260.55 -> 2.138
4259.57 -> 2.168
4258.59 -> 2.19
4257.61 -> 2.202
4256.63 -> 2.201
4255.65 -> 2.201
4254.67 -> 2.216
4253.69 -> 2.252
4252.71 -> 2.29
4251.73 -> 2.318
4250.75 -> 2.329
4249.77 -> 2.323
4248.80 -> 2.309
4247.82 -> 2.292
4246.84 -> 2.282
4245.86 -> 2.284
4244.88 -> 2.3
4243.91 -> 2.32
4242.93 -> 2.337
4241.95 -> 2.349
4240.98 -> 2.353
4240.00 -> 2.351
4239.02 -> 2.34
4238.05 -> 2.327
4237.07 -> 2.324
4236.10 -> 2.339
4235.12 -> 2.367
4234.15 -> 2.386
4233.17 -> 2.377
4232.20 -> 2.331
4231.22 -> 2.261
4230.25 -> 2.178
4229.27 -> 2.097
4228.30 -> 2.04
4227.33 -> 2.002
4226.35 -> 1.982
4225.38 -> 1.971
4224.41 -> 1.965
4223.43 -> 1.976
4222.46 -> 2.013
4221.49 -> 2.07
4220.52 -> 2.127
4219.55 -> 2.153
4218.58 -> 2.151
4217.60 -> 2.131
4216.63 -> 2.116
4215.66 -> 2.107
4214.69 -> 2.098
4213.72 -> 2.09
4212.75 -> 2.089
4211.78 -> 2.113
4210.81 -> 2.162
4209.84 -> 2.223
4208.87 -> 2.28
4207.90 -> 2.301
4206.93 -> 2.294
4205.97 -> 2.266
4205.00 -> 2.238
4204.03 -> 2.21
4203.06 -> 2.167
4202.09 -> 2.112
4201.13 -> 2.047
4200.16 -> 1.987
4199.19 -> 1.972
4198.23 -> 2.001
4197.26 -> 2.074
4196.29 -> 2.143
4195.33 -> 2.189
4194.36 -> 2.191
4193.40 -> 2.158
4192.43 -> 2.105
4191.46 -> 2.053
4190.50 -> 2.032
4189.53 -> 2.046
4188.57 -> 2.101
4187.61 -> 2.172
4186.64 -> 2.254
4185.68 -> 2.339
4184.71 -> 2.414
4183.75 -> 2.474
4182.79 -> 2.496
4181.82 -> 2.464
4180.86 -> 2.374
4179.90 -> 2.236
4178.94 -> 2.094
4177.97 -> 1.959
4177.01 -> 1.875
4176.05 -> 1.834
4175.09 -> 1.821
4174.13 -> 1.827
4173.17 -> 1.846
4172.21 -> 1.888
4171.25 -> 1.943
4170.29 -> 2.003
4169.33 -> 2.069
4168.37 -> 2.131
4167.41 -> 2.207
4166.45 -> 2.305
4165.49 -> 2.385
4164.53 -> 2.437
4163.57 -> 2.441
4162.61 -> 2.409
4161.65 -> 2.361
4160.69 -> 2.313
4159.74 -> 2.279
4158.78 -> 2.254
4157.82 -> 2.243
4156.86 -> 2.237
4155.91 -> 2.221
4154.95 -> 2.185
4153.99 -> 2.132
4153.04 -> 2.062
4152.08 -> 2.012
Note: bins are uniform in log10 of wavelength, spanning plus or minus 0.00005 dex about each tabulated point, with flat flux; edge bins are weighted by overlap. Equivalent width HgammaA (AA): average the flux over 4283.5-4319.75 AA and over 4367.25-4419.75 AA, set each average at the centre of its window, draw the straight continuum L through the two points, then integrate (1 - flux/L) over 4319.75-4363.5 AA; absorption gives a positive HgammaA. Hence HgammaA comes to -4.8 AA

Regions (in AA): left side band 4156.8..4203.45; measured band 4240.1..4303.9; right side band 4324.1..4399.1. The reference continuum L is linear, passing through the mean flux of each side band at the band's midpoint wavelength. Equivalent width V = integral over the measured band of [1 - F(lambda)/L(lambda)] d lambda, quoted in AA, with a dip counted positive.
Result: 5.2 AA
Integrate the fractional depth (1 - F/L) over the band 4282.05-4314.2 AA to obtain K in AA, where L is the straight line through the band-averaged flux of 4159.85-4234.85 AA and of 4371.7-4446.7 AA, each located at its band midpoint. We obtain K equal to 5.8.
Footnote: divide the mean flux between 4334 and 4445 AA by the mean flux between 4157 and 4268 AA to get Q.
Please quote 1.2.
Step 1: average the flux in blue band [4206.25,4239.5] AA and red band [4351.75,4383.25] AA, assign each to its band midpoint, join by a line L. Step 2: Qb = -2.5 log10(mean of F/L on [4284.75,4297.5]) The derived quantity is 0.12 mag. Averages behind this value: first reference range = 2.17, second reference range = 2.72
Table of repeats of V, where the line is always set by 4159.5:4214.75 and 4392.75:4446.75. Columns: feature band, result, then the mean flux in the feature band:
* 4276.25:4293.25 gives 1.3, 2.22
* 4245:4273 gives 1.5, 2.22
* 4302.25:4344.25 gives 4.7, 2.23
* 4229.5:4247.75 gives -0.2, 2.32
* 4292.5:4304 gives 2.4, 1.93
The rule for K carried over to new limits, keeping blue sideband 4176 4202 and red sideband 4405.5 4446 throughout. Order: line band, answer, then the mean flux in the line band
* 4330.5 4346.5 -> 0.55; 2.45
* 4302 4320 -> 3.66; 1.97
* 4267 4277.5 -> 0.82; 2.19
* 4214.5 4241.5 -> 0.96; 2.18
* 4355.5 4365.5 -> -0.84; 2.82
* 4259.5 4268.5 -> 0.60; 2.19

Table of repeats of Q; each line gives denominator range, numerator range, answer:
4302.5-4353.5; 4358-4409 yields 1.15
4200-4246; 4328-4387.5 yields 1.19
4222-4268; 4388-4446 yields 1.22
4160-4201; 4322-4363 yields 1.18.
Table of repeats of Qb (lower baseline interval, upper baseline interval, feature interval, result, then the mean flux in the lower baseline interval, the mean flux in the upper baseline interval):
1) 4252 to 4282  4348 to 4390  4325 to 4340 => 0.025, 2.2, 2.66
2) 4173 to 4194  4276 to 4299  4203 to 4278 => -0.022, 2.14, 2.18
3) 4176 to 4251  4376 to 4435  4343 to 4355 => -0.038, 2.19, 2.66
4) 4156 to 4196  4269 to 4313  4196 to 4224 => 0.004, 2.18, 2.03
